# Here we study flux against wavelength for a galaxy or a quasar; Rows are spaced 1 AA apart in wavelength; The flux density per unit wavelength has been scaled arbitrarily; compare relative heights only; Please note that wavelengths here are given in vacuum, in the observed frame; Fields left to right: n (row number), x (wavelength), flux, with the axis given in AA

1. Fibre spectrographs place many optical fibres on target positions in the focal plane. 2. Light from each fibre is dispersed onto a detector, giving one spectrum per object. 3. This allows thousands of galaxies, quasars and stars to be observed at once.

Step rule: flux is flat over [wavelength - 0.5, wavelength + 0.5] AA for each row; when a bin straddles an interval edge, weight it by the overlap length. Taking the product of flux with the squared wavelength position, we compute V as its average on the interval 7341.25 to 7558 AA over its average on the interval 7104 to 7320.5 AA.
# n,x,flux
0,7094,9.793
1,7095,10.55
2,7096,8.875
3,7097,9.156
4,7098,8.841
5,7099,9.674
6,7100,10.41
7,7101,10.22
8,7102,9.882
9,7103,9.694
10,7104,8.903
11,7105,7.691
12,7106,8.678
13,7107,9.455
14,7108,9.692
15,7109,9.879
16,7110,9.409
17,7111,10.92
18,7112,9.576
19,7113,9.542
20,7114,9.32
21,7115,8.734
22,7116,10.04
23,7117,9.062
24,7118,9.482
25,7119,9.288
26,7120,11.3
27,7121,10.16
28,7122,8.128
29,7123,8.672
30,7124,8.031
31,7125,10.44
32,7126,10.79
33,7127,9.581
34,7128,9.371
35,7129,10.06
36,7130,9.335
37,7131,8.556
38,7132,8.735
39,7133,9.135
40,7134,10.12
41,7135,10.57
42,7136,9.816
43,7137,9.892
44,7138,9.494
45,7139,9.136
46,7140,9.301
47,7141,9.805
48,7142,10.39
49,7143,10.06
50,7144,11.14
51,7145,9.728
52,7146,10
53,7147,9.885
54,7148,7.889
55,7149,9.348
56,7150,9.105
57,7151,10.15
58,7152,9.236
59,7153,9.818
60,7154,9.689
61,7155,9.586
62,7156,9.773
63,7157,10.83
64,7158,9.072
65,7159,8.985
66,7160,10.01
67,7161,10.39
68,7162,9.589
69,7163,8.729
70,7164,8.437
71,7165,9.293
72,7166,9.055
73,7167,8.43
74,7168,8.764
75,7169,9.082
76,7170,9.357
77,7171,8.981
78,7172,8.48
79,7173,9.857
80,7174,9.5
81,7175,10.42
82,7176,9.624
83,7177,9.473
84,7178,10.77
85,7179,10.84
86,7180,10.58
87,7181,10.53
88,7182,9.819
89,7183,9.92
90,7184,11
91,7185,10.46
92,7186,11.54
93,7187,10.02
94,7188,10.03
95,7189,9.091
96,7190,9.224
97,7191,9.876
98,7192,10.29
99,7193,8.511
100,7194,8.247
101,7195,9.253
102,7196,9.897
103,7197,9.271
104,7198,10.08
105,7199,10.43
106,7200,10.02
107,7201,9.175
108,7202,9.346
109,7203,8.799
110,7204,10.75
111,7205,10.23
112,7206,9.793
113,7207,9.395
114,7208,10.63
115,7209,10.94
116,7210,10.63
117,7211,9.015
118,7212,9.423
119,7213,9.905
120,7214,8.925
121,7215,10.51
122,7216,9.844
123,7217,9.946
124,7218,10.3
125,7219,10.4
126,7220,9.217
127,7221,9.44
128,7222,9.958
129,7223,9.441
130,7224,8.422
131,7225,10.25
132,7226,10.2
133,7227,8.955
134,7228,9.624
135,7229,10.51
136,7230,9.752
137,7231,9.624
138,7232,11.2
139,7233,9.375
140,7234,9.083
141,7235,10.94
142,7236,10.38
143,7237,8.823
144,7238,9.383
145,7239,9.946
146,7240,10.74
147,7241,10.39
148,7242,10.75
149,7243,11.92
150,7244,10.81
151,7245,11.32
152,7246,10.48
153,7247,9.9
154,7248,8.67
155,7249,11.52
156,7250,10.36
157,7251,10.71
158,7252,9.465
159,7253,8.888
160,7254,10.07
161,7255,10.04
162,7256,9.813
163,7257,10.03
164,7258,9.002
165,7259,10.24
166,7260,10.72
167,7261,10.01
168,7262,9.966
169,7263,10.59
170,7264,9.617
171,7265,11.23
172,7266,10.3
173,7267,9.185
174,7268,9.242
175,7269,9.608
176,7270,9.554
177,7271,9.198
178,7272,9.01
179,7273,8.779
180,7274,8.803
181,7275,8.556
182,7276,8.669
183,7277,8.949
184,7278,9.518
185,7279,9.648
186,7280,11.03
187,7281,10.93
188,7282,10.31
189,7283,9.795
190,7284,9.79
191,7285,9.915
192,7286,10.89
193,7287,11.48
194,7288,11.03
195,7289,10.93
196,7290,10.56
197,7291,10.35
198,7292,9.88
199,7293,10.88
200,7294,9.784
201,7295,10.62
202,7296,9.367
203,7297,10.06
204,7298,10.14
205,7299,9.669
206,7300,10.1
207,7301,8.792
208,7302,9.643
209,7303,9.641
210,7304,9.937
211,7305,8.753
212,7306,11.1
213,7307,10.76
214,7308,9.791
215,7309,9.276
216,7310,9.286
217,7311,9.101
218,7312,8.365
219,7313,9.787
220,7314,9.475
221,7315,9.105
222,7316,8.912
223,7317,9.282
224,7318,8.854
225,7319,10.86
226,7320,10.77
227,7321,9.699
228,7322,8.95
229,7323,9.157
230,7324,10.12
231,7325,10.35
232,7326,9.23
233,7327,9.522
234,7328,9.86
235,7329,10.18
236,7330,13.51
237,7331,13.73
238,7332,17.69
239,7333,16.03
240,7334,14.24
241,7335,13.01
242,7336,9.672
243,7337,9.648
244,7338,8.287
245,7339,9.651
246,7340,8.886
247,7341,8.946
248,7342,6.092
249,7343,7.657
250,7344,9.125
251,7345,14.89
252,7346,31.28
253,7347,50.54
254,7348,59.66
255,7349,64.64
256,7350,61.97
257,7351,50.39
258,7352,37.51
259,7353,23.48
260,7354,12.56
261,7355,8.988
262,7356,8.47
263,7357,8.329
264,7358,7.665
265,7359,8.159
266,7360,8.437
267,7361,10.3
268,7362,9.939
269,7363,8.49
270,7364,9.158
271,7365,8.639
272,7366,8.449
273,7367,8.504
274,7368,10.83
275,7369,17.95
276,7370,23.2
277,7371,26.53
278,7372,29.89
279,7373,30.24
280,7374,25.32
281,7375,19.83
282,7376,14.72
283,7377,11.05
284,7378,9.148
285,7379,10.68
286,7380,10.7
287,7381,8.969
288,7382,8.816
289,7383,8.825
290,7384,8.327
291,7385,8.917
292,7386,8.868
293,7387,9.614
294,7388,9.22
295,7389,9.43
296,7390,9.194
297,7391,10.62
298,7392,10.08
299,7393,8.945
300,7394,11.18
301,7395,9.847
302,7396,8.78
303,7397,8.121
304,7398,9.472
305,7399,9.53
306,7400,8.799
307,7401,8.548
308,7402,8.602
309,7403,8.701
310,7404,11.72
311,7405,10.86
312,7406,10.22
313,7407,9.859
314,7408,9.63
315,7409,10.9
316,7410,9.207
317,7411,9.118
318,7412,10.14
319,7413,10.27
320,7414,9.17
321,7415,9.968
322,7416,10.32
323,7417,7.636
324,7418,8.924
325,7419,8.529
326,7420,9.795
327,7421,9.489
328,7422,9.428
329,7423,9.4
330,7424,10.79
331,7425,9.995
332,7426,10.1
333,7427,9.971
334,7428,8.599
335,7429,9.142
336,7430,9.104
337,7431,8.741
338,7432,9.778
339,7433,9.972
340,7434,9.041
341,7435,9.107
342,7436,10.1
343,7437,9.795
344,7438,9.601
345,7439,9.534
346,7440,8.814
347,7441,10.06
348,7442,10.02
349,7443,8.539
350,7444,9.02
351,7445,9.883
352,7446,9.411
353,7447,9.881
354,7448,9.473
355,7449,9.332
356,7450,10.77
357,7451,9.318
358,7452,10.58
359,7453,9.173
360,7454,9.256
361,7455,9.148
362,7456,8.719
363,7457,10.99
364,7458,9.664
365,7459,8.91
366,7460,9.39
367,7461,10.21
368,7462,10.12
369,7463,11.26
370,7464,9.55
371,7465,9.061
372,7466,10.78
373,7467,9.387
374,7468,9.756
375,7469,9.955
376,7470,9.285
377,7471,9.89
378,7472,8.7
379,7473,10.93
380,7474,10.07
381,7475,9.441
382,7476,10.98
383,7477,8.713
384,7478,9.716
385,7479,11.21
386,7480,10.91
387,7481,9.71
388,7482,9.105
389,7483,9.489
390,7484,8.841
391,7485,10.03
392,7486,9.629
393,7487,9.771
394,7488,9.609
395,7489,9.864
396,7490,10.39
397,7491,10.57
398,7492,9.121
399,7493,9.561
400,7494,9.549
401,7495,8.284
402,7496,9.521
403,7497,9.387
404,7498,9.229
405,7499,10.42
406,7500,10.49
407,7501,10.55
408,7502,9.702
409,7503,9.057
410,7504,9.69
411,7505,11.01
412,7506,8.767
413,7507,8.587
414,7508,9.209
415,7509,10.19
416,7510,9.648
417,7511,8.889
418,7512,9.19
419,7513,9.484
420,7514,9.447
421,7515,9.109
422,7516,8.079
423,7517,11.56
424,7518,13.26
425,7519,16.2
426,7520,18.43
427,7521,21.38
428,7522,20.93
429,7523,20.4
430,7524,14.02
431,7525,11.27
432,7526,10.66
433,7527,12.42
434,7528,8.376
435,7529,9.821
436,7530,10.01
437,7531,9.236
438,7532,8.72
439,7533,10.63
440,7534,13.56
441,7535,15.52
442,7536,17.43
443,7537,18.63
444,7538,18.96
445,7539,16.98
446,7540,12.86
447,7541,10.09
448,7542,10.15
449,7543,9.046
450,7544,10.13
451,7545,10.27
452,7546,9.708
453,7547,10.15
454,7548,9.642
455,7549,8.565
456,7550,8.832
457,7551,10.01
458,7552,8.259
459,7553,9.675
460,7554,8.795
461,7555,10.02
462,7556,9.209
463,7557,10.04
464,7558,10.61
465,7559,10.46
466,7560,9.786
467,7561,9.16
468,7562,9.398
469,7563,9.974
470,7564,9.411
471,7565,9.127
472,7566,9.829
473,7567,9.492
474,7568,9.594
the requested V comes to 1.30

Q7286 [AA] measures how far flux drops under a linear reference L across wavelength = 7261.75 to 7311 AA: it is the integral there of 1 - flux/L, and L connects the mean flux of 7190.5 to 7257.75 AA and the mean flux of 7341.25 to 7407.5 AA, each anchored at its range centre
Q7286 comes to 9.6 AA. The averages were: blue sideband 9.91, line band 9.89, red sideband 15.7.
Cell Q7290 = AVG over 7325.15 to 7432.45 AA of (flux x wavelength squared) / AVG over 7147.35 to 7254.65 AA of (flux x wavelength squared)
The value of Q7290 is 1.45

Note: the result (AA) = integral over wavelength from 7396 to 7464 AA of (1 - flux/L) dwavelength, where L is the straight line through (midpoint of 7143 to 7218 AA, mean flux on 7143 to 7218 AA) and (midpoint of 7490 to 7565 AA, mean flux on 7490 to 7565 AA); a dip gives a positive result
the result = 7.1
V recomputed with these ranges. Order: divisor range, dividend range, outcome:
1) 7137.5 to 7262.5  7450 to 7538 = 1.19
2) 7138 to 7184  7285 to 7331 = 1.08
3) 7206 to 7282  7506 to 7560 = 1.27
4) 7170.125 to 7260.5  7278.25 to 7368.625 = 1.39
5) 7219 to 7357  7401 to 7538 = 0.89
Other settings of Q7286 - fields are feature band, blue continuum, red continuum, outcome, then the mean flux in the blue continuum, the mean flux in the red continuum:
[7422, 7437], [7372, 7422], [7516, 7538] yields 2.6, 10.8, 13.9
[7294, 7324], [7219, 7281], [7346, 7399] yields 8.2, 9.88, 17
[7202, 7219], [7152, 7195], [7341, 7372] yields 2.8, 9.66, 20.7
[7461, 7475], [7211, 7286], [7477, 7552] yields 1.3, 9.89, 11.1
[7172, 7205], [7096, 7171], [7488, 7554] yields -0.4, 9.5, 11.2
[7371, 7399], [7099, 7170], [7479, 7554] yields -5.0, 9.53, 11.1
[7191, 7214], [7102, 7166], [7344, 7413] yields 3.1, 9.54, 15.6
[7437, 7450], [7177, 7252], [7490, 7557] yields 1.6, 9.99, 11.2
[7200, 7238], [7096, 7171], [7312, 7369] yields 6.7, 9.5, 15.3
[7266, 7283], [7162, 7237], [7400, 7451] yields 0.4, 9.74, 9.57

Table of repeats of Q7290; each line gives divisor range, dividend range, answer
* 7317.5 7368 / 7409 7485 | 0.62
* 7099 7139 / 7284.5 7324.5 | 1.09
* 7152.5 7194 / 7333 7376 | 2.08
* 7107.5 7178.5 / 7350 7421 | 1.40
